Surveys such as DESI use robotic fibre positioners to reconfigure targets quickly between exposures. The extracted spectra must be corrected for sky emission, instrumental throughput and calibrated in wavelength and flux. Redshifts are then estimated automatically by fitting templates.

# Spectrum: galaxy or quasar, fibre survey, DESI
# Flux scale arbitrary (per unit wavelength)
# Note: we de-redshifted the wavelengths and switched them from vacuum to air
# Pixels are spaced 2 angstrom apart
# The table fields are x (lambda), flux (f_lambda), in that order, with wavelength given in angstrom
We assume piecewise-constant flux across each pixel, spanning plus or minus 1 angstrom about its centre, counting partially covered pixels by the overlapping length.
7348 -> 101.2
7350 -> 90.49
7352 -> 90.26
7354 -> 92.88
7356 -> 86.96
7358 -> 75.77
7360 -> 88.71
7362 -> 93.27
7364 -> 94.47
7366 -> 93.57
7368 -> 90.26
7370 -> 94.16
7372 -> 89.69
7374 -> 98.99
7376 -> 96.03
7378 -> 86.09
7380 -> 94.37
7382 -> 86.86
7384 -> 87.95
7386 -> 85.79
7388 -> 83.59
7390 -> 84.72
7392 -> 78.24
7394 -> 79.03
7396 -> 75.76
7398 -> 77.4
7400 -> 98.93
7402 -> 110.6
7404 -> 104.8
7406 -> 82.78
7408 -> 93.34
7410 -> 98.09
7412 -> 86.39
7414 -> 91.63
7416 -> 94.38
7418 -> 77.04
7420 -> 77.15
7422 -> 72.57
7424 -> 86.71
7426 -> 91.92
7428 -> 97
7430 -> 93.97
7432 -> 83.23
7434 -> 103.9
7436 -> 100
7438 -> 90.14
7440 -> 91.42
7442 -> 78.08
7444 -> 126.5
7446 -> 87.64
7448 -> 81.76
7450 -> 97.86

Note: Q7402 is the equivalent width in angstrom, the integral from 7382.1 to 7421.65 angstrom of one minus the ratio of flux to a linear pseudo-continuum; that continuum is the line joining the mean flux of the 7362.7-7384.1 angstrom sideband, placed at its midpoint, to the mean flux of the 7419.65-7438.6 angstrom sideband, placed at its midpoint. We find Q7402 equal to 1.6 angstrom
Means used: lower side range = 92.2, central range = 87.5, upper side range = 90.1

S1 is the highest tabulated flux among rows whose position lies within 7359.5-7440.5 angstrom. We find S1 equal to 110.6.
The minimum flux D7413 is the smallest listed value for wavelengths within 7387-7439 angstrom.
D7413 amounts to 72.57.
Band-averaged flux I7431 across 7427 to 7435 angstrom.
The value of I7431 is 94.5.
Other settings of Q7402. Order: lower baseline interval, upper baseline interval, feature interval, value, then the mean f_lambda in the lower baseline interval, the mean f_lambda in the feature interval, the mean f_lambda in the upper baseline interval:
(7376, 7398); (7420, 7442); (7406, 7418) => -0.43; 84.5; 90.6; 89.9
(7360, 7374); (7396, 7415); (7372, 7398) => 1.84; 92.8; 86.2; 92.8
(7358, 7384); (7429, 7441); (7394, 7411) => 0.12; 91.4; 91.9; 93.8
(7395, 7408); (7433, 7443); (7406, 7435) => 1.07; 91.8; 88.9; 92.7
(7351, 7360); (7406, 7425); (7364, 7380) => -1.17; 86.7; 92.9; 86.2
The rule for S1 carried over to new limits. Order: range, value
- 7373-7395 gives 98.99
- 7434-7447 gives 126.5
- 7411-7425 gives 94.38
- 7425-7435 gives 103.9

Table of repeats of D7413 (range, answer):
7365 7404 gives 75.76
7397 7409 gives 77.4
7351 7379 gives 75.77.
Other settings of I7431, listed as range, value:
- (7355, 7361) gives 83.8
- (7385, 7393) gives 83.1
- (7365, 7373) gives 91.9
